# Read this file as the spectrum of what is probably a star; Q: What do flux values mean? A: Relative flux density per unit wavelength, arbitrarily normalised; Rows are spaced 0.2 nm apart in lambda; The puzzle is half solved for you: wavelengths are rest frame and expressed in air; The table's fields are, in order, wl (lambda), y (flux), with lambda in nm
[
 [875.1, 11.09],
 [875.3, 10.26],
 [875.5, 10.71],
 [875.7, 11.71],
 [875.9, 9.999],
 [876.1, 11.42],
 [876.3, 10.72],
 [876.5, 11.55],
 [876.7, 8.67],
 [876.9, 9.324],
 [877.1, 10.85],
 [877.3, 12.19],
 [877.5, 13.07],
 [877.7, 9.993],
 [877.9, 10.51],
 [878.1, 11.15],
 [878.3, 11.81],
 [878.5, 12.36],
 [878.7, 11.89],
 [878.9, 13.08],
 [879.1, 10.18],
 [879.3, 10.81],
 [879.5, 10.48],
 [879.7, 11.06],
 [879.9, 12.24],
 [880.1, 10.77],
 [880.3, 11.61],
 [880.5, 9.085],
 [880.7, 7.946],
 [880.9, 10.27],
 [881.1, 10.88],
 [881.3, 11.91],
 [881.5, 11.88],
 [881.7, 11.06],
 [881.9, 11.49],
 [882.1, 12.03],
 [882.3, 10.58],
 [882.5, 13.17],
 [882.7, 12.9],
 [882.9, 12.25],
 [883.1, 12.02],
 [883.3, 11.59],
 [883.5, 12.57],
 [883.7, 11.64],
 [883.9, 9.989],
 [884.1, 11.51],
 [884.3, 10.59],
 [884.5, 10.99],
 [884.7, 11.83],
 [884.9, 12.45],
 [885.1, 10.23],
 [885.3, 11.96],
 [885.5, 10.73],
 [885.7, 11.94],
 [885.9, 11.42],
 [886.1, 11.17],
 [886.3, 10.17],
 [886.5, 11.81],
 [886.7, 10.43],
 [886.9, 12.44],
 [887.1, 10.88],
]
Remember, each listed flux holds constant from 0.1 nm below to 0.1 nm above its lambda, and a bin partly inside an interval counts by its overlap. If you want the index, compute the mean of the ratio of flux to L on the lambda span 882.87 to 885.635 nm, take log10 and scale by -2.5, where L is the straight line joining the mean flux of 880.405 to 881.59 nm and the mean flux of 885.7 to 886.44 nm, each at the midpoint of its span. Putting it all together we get -0.06 mag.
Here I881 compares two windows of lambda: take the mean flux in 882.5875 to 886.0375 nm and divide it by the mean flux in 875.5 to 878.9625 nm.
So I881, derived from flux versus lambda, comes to 1.04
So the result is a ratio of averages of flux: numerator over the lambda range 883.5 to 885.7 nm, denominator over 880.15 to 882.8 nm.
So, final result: 1.0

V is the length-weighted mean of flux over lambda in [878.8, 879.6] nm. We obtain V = 11.1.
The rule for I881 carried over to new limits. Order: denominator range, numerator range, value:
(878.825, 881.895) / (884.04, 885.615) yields 1.04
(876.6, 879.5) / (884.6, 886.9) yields 1.02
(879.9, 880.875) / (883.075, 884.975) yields 1.13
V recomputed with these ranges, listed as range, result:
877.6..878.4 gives 10.9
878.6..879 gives 12.5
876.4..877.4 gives 10.5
